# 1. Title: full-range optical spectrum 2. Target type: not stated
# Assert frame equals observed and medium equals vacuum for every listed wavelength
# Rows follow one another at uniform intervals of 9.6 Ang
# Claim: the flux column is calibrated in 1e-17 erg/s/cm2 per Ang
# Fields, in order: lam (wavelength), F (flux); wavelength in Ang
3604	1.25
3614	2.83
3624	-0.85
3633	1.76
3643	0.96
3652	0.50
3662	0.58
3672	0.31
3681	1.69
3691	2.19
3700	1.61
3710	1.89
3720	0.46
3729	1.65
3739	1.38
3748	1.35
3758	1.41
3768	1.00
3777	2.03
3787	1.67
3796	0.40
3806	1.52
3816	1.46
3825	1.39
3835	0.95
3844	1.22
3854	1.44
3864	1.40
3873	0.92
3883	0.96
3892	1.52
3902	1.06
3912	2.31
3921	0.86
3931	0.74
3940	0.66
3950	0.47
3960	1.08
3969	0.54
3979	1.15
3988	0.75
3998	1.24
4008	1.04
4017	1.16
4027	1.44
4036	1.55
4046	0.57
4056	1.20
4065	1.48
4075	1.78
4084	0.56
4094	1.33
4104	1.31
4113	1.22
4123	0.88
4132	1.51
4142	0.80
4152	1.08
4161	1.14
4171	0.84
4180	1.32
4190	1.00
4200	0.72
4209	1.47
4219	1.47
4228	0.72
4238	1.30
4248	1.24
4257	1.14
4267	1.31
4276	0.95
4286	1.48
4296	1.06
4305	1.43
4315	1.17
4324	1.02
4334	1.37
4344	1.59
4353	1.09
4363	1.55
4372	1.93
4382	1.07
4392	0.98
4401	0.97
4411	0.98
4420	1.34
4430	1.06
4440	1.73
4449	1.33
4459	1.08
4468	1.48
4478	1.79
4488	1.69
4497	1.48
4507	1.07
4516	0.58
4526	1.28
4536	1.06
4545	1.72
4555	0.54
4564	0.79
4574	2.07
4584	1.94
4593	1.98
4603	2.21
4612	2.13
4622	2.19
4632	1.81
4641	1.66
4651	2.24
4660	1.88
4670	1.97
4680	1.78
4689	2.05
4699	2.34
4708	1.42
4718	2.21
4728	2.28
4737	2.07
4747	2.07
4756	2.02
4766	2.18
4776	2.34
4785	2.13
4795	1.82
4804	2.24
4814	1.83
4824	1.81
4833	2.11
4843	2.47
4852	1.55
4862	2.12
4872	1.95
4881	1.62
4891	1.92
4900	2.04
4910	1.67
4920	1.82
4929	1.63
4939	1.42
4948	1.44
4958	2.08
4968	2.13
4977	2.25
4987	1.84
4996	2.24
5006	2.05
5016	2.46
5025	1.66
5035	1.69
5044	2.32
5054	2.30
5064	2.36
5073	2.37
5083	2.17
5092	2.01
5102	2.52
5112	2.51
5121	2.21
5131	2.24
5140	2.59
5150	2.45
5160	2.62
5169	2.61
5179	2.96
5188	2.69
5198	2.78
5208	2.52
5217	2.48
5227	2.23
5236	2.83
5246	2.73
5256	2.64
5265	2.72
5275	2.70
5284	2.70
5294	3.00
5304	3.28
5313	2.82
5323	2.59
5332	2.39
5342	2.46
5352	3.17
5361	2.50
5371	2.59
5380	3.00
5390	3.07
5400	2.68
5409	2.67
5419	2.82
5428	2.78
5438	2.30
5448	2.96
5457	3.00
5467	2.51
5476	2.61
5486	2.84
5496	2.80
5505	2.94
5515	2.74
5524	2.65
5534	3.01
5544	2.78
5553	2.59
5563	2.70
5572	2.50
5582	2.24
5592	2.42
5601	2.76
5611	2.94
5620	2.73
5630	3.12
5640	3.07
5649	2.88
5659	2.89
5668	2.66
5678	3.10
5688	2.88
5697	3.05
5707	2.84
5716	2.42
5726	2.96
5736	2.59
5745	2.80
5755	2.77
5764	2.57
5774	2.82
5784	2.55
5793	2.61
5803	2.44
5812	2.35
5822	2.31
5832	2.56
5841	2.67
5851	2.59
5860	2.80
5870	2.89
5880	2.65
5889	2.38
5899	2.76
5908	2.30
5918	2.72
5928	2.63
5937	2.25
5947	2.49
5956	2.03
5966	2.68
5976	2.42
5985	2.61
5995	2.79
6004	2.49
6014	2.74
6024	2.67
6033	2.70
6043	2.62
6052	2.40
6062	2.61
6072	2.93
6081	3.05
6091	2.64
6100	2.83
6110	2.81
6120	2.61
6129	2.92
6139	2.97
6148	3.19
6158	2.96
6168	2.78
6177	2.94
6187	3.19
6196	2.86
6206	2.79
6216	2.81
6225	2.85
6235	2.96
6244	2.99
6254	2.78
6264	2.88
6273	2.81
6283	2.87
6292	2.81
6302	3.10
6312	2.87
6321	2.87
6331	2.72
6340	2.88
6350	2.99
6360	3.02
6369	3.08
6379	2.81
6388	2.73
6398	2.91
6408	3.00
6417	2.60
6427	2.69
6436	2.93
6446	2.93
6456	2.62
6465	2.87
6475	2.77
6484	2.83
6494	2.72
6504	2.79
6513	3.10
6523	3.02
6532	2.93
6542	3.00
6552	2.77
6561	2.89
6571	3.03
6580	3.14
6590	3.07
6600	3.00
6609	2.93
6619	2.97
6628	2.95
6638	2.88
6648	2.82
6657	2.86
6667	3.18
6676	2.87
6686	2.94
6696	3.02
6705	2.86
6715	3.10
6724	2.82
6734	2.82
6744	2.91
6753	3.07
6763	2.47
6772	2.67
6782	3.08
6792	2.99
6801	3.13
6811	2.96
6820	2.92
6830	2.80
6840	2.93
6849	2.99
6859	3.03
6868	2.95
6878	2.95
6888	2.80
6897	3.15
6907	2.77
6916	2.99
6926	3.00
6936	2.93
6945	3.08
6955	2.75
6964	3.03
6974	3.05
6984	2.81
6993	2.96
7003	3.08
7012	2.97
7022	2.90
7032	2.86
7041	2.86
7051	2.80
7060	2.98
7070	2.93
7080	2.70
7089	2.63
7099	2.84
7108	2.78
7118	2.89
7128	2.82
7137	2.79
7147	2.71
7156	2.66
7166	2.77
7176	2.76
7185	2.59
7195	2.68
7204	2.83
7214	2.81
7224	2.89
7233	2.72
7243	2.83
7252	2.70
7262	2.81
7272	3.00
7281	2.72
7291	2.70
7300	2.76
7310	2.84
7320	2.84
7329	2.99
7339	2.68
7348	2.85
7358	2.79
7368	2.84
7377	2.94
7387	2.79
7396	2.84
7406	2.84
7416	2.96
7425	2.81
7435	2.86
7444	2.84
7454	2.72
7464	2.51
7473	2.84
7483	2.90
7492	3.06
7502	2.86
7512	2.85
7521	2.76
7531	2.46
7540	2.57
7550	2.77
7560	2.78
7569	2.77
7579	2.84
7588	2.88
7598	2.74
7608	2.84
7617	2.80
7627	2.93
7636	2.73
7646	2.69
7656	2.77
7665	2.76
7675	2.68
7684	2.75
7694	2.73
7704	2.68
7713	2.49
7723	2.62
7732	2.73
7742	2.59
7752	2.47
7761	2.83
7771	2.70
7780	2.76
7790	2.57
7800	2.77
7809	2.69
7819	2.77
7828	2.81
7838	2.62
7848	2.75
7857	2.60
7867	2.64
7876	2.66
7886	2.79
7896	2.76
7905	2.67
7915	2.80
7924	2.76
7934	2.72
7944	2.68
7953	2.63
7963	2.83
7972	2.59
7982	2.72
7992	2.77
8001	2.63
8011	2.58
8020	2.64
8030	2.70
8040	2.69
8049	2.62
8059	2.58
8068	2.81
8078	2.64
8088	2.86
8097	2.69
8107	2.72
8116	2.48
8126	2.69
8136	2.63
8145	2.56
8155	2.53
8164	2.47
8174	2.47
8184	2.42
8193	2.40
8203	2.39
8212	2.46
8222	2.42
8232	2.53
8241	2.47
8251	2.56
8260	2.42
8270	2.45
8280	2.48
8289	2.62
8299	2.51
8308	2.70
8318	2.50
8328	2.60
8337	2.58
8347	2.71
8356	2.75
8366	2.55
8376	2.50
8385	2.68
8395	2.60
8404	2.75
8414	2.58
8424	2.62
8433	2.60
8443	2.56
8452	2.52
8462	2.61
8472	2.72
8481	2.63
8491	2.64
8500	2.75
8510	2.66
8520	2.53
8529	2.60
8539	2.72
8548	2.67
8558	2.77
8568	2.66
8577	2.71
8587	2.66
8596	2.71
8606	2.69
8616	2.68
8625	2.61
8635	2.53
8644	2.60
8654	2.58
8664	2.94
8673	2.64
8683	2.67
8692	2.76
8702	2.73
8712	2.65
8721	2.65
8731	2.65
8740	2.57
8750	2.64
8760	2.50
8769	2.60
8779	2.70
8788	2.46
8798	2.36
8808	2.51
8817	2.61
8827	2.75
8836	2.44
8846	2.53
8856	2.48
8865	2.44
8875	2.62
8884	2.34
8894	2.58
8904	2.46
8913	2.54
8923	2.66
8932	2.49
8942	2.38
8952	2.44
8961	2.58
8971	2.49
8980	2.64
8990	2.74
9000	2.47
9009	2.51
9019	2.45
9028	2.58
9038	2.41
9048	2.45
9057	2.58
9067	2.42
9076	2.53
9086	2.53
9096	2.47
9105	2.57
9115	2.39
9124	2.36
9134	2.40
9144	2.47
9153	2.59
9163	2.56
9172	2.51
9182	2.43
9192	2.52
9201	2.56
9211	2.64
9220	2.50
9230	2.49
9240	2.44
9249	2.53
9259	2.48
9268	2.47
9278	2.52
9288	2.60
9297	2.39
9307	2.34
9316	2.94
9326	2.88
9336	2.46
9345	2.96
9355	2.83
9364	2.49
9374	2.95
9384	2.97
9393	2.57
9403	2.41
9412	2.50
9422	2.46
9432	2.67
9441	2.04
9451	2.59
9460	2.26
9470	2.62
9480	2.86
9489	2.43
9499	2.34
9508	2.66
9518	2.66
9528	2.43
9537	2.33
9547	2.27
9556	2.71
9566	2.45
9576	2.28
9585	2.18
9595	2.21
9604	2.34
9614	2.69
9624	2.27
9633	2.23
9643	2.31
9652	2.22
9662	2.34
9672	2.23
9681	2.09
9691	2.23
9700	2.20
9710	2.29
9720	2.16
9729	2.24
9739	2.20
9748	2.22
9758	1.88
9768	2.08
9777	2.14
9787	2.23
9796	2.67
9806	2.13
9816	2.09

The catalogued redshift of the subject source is 0.15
